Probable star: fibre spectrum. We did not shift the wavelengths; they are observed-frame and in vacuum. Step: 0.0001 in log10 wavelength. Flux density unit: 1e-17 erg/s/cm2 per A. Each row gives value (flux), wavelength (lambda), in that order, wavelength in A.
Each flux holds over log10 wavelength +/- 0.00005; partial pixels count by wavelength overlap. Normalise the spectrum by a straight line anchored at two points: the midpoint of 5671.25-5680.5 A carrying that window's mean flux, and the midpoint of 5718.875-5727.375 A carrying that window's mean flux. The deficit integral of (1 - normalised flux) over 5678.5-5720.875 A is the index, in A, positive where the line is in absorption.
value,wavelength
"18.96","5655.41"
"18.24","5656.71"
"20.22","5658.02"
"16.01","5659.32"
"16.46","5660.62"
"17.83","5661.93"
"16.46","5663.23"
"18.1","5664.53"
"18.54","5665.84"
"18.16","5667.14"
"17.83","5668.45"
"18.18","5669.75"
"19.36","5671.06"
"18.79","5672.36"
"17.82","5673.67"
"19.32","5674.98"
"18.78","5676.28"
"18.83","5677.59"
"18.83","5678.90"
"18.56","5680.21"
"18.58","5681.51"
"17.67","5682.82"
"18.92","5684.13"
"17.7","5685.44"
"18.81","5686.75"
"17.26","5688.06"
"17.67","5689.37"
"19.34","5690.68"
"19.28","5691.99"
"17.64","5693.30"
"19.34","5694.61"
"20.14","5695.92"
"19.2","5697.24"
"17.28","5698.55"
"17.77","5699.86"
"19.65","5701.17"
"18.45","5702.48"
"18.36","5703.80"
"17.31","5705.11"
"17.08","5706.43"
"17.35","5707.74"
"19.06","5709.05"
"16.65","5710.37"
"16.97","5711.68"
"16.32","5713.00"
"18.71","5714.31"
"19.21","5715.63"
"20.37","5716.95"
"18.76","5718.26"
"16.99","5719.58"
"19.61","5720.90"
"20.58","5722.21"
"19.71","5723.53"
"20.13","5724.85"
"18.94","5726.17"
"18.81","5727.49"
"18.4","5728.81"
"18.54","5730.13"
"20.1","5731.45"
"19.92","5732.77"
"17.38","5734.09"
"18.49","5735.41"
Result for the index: 1.6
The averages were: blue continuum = 18.7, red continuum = 19.3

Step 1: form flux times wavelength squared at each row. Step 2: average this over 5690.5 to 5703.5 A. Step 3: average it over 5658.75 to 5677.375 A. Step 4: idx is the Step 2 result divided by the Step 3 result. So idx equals 1.05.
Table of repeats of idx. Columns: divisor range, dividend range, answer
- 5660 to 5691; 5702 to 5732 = 1.03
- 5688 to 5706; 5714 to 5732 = 1.05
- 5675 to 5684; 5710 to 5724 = 1.01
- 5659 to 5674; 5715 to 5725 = 1.11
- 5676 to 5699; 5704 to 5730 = 1.01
